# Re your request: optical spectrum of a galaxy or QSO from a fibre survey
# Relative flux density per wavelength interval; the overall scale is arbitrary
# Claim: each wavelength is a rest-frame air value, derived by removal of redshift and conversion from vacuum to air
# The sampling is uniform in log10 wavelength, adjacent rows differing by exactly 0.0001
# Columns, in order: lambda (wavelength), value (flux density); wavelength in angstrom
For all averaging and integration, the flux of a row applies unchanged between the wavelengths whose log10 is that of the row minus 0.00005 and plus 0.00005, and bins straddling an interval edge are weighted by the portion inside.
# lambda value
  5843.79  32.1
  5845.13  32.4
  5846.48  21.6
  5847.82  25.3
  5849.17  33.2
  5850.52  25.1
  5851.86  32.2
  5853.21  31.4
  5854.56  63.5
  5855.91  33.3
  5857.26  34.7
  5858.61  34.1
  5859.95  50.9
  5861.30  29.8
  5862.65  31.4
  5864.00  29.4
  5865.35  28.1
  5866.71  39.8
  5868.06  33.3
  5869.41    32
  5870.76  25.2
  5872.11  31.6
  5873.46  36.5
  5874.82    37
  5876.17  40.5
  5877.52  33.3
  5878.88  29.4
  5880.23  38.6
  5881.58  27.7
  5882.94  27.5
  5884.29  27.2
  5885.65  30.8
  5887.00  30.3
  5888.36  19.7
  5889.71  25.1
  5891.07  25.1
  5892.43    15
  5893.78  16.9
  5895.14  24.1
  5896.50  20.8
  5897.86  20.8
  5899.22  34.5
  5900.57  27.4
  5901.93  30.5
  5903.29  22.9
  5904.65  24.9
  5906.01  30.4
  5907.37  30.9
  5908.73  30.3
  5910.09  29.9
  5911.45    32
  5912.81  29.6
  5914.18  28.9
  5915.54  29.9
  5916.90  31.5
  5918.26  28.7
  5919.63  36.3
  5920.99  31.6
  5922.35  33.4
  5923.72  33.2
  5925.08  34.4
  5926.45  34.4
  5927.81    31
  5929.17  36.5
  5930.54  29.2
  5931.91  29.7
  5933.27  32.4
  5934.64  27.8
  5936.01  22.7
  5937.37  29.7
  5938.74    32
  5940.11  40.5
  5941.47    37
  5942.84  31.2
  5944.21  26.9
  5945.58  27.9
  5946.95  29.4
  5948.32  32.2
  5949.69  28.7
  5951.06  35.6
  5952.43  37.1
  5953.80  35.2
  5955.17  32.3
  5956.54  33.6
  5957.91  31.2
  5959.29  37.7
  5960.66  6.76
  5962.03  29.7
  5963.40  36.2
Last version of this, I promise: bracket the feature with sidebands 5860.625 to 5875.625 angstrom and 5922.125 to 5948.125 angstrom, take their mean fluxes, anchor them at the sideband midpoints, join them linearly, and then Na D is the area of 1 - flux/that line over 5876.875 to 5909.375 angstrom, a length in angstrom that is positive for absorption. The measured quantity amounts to 5.2 angstrom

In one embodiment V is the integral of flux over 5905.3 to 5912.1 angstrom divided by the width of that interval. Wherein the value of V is 30.7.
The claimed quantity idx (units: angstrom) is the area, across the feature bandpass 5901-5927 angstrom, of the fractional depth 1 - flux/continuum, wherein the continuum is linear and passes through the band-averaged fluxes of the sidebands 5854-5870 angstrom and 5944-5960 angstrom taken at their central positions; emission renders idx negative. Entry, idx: 2.6 angstrom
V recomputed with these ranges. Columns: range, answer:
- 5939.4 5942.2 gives 38.6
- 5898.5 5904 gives 28.8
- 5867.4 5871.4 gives 30.2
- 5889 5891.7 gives 25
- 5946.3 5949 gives 30.8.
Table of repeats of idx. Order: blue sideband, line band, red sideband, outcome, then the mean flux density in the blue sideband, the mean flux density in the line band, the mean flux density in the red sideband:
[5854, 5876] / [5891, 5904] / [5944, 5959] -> 4.0 angstrom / 35.6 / 23.7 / 32.1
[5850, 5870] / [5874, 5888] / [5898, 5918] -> 0.3 angstrom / 35.4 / 32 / 29.3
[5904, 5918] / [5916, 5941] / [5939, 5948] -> -0.7 angstrom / 29.8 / 32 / 32.1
